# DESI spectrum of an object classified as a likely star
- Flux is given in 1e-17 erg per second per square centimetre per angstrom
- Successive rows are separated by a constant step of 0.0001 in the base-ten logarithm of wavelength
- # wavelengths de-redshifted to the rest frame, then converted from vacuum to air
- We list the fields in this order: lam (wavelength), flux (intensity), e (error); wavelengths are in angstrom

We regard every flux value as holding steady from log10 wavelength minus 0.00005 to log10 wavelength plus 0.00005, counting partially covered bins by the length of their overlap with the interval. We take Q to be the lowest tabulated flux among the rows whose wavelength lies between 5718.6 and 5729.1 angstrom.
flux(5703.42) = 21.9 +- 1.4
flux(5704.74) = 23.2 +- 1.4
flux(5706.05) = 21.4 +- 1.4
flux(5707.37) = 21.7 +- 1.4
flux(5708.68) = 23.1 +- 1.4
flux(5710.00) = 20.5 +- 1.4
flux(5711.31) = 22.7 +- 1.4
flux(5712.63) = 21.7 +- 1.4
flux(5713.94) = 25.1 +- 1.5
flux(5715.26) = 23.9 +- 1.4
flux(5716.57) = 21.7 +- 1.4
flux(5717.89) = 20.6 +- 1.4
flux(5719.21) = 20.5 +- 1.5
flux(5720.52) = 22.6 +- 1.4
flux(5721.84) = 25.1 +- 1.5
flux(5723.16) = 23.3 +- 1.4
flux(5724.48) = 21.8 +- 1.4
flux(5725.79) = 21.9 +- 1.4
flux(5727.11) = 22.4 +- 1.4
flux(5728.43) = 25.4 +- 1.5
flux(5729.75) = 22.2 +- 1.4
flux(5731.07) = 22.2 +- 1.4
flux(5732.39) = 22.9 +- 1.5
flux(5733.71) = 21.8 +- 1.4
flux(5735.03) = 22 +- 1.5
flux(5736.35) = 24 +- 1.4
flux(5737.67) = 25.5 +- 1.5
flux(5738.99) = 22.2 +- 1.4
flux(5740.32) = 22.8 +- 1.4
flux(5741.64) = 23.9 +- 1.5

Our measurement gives 20.5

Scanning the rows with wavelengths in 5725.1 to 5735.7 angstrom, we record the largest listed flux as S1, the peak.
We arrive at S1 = 25.4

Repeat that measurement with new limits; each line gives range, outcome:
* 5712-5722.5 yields 25.1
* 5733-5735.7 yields 22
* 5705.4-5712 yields 23.1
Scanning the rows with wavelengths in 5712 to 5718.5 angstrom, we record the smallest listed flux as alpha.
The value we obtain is 20.6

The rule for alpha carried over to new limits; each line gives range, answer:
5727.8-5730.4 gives 22.2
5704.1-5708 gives 21.4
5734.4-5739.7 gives 22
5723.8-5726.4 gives 21.8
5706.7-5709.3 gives 21.7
